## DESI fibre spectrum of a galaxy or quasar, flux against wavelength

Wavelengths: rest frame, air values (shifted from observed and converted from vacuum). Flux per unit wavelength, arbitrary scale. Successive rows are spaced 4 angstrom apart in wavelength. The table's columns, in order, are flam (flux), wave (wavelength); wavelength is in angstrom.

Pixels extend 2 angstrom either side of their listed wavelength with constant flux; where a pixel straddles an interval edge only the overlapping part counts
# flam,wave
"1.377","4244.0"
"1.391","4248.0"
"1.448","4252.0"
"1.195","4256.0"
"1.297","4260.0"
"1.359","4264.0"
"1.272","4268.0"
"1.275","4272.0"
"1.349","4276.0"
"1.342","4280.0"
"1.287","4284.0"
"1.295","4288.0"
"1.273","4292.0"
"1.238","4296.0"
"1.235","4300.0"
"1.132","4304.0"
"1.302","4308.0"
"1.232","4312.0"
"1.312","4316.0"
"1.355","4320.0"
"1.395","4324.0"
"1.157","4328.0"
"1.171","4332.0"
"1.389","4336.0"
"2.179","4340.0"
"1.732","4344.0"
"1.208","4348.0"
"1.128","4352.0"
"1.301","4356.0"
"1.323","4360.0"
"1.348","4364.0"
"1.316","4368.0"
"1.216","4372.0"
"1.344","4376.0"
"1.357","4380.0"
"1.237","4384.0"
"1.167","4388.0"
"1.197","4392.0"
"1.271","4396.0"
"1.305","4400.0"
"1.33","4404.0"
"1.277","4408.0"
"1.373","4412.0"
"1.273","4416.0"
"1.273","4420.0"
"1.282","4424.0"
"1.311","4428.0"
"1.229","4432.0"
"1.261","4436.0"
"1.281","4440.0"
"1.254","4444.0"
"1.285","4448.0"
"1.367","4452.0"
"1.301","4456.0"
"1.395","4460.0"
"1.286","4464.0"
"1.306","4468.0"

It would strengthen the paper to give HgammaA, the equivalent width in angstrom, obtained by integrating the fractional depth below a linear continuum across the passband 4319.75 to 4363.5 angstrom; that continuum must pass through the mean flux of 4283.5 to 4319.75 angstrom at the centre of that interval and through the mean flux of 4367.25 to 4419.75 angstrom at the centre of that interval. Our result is -4.3 angstrom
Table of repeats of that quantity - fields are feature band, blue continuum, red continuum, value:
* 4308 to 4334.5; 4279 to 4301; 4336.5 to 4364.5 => 1.9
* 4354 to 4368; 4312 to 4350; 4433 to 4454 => 0.6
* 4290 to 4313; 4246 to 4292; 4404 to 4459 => 1.3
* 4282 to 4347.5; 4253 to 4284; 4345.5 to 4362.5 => -3.8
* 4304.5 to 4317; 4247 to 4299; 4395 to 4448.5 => 0.4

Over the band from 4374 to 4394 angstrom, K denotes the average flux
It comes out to 1.26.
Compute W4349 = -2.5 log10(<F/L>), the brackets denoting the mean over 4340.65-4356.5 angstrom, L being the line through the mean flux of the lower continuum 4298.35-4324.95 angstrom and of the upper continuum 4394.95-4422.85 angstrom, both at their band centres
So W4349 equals -0.11 mag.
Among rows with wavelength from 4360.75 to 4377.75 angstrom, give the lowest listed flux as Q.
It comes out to 1.216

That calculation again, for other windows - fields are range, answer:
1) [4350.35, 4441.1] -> 1.128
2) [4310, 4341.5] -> 1.157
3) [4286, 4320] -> 1.132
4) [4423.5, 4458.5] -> 1.229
